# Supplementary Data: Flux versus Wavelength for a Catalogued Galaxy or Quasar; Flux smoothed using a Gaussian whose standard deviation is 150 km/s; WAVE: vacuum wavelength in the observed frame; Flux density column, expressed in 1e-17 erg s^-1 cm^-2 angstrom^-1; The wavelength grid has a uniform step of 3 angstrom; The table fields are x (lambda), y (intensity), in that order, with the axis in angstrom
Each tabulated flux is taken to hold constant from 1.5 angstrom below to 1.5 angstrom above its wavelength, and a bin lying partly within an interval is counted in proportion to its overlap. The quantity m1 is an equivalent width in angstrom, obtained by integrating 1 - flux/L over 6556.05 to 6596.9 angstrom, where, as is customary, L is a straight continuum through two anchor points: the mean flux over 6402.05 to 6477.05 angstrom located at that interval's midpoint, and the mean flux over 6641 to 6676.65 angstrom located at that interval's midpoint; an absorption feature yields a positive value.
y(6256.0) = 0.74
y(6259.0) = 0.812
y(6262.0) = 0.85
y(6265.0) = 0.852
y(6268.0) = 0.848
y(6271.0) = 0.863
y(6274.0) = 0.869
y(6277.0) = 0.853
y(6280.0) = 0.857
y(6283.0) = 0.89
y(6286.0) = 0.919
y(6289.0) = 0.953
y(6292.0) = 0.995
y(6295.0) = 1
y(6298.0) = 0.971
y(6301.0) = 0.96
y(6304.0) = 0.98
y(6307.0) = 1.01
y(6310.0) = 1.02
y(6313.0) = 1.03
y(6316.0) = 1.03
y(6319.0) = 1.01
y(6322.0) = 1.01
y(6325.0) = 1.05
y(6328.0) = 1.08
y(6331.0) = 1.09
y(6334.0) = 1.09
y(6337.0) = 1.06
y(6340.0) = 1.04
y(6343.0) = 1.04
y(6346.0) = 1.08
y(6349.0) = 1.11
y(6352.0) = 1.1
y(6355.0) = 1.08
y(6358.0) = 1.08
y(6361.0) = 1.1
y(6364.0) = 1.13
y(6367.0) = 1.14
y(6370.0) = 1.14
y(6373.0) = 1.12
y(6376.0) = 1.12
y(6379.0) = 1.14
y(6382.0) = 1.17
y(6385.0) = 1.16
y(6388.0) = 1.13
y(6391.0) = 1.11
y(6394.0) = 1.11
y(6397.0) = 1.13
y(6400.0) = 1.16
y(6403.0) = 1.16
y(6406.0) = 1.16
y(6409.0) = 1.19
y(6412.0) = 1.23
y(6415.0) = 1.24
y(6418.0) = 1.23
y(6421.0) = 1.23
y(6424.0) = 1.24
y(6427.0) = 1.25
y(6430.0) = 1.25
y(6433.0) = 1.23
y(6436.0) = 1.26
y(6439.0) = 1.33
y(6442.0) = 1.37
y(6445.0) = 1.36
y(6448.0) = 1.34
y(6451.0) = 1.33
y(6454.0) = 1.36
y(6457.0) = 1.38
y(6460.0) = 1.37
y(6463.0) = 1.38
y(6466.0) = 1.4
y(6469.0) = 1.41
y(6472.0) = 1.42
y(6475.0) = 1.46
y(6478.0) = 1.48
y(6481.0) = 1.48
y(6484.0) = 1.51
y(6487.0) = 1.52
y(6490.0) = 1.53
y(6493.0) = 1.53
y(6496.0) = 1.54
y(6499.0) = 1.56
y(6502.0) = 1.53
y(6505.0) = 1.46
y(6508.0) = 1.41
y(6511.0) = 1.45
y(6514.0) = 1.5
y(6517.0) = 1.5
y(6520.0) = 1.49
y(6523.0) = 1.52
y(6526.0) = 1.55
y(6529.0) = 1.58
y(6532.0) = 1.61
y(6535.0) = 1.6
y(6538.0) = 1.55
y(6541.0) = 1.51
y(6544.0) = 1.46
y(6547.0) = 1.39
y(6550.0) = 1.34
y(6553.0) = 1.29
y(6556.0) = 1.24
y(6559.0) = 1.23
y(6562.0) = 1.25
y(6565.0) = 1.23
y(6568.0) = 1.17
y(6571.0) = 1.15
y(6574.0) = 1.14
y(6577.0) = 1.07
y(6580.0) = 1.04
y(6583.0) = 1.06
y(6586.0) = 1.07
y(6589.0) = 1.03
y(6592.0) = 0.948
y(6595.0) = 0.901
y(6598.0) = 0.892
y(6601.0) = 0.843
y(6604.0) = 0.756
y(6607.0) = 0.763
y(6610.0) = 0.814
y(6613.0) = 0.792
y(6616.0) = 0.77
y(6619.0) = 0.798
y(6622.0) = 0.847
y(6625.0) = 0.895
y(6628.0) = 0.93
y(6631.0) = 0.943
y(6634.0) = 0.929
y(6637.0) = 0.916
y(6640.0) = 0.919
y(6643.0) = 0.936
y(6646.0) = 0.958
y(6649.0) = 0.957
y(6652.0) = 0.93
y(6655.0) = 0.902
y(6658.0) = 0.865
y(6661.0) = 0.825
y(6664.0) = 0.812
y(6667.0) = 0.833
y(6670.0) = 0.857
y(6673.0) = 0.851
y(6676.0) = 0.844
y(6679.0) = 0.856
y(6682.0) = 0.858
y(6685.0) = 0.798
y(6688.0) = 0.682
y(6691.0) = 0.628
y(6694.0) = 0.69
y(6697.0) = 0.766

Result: -2.32 angstrom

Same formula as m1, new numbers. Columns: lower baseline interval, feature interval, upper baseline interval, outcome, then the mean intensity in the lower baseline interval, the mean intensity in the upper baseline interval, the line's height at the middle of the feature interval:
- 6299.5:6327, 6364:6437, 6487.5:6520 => 3.4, 1.01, 1.5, 1.24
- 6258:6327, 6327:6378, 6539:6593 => -4.8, 0.942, 1.21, 1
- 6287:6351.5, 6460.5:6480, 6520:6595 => -3.8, 1.03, 1.29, 1.19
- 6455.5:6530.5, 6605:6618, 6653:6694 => 3.2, 1.48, 0.813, 1.04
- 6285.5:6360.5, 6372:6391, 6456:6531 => 0.8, 1.03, 1.48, 1.19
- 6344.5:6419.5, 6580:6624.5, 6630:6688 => 2.4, 1.14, 0.878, 0.932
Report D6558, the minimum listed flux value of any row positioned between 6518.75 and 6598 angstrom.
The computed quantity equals 0.892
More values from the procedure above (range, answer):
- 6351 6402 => 1.08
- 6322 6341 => 1.01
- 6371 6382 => 1.12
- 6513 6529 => 1.49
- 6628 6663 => 0.825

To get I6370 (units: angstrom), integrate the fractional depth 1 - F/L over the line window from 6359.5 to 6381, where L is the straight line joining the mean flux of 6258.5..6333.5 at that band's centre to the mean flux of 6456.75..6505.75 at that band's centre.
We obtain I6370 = 0.6 angstrom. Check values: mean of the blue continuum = 0.956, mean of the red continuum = 1.47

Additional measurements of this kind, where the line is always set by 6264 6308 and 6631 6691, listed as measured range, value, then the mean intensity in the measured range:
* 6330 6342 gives -2.0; 1.07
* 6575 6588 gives -2.7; 1.06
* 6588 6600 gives -0.8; 0.935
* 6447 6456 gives -4.5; 1.35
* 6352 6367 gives -3.2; 1.1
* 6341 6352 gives -2.0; 1.08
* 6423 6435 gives -4.6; 1.24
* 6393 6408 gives -4.0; 1.15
